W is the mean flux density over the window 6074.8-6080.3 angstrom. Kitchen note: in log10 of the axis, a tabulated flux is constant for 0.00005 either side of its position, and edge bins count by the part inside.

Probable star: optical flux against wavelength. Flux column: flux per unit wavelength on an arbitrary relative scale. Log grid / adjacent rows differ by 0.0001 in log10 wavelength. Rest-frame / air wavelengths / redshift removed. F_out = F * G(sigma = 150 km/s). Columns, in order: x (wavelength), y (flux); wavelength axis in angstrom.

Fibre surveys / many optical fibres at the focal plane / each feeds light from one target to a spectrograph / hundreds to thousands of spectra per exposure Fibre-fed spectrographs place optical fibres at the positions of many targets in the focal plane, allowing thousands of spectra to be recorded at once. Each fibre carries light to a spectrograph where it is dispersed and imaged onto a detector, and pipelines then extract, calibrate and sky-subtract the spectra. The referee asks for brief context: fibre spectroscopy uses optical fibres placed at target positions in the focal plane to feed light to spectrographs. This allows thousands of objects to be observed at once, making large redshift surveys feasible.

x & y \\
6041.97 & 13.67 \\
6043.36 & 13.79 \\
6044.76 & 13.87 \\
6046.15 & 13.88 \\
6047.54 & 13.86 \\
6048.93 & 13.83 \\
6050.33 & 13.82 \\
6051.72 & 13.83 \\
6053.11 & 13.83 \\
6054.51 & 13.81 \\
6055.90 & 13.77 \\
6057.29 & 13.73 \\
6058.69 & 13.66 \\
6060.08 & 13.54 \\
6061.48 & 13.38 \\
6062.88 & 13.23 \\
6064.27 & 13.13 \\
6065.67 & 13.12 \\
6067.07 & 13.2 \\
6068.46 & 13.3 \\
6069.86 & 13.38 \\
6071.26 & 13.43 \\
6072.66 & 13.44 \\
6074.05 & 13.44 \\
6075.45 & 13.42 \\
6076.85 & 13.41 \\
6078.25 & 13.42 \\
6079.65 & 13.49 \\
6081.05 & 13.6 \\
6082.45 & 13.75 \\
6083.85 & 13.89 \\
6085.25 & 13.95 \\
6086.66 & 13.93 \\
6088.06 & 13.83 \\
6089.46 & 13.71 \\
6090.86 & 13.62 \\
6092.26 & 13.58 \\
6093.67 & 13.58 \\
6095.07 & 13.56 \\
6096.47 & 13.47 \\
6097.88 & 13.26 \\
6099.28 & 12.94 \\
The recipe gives 13.4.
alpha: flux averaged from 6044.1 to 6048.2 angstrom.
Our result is 13.9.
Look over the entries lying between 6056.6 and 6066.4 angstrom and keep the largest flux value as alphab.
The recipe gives 13.73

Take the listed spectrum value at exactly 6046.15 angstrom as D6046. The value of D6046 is 13.88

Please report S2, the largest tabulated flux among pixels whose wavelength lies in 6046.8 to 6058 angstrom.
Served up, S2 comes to 13.86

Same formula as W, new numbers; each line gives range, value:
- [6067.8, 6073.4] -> 13.4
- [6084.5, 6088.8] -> 13.9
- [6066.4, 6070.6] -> 13.3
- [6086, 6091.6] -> 13.8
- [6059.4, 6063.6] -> 13.4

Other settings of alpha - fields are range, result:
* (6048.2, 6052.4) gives 13.8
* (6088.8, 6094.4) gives 13.6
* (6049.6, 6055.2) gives 13.8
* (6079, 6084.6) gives 13.7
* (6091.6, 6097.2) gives 13.5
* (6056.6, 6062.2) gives 13.6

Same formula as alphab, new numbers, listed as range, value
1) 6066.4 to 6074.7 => 13.44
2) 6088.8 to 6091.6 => 13.71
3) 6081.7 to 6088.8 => 13.95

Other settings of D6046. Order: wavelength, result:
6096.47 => 13.47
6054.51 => 13.81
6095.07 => 13.56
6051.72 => 13.83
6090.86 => 13.62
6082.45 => 13.75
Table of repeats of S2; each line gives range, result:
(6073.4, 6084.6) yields 13.89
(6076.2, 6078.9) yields 13.42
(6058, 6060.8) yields 13.66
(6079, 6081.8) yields 13.6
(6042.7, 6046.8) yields 13.88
